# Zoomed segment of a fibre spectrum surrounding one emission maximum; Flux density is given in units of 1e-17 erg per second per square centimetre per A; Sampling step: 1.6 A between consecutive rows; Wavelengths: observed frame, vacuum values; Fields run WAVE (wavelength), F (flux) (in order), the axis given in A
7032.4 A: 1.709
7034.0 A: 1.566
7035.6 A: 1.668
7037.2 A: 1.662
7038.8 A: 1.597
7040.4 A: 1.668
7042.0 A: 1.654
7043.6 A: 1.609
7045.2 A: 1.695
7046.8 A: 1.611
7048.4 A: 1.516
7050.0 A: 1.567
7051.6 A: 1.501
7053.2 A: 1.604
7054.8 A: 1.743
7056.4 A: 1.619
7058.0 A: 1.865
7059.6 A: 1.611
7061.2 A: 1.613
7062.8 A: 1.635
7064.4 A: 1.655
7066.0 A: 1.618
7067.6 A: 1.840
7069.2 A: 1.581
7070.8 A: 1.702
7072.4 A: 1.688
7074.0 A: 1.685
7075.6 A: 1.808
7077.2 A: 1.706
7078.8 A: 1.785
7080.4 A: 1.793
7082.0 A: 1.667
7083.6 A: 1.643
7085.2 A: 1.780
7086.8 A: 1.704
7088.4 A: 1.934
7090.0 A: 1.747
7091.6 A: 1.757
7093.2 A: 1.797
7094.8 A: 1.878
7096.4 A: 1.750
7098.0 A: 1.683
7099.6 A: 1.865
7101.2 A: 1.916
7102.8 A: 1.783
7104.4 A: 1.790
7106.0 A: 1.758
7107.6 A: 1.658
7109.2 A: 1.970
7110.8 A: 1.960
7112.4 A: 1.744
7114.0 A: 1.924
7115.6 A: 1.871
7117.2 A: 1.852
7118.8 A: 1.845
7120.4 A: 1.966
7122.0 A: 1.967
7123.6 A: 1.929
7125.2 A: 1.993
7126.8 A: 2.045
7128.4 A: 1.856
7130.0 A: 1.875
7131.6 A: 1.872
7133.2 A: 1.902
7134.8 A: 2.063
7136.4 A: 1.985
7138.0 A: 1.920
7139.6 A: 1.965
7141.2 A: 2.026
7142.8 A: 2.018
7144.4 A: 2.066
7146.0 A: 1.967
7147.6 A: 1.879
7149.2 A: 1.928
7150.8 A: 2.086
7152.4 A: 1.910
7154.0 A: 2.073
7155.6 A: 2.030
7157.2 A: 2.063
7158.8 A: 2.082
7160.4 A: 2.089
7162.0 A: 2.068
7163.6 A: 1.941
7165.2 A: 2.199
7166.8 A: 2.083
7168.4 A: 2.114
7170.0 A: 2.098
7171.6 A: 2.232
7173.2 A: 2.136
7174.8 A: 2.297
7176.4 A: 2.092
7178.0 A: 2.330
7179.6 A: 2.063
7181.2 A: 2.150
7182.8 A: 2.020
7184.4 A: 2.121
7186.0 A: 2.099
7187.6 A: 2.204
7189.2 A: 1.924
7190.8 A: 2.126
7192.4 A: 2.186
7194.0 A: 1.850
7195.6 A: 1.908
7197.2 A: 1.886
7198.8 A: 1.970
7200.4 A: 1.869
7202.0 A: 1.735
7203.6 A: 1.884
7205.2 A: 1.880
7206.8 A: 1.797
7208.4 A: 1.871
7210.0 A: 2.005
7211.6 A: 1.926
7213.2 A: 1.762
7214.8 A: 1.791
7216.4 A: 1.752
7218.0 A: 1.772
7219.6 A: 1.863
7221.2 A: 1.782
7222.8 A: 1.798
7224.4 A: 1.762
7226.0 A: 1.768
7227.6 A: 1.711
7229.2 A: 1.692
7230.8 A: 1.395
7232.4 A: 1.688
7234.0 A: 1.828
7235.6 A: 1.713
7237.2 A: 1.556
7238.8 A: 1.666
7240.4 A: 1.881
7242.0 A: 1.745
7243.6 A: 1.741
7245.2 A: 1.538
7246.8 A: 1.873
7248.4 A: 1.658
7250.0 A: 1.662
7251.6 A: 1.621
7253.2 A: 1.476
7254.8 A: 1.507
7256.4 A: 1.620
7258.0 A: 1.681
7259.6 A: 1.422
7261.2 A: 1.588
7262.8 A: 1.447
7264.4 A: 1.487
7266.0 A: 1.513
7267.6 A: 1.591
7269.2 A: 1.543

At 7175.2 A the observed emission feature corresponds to C III]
